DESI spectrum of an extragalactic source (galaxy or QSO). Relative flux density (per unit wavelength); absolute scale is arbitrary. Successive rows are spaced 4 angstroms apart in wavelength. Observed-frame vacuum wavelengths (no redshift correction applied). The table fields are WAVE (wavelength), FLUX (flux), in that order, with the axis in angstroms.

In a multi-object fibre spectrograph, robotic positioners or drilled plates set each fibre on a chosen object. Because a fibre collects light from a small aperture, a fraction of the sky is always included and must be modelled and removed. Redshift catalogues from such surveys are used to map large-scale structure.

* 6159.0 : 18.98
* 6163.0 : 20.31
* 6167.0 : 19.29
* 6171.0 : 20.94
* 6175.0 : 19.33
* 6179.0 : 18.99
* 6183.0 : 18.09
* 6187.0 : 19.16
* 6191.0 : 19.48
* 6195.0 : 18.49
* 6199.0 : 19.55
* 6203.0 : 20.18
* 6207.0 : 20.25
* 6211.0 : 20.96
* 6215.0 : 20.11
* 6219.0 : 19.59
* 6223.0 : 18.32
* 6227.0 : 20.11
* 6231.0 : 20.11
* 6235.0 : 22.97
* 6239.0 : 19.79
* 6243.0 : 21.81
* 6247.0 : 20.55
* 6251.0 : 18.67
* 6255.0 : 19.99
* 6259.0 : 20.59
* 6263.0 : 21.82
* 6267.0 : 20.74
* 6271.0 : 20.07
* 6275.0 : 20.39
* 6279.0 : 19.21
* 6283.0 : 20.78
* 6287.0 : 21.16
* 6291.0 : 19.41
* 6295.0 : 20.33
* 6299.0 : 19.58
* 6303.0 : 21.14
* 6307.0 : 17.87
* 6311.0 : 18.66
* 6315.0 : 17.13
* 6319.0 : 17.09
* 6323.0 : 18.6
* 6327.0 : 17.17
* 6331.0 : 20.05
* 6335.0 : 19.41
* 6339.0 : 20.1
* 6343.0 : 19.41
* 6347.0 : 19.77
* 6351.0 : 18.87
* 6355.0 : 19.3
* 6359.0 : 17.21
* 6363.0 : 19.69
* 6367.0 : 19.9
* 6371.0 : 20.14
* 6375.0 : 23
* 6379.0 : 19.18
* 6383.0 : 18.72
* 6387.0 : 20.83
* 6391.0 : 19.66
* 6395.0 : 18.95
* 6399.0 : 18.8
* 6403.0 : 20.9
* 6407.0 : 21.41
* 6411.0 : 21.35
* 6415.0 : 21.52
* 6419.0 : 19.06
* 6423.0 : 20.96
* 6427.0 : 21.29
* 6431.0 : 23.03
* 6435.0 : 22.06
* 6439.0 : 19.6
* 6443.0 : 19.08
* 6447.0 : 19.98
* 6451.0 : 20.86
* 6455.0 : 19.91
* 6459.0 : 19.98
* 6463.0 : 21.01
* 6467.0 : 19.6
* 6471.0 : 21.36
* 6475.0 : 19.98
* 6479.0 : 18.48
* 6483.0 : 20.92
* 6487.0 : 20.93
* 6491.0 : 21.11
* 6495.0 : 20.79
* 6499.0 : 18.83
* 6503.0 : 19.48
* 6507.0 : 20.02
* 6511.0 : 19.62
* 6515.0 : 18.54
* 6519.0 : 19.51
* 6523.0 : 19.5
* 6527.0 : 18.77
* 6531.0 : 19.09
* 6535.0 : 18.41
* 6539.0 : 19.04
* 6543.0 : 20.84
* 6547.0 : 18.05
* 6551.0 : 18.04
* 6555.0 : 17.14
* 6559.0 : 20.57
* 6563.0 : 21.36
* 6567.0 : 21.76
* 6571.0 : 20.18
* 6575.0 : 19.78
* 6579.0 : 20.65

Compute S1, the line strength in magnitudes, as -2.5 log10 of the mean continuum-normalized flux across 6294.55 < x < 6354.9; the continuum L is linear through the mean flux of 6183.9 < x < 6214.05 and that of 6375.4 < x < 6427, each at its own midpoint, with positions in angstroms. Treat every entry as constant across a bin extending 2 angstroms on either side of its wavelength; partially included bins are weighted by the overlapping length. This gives 0.058 mag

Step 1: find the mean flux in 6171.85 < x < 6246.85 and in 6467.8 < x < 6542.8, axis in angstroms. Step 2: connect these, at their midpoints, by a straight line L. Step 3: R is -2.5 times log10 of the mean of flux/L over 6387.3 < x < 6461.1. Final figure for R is -0.04 mag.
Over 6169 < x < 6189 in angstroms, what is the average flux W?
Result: 19.3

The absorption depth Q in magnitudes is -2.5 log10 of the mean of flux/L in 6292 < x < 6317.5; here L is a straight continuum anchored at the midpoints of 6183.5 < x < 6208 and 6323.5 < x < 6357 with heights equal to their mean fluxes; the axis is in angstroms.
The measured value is 0.01 mag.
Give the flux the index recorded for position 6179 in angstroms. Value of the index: 18.99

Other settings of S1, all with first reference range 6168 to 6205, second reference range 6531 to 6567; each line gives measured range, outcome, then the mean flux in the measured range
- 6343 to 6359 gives 0.02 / 19.1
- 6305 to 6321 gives 0.10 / 17.7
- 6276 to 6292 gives -0.05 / 20.2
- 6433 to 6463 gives -0.05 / 20.3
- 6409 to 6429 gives -0.08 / 20.8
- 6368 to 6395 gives -0.04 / 20.1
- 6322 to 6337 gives 0.03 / 18.8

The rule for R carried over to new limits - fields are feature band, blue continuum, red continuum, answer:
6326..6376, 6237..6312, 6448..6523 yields 0.03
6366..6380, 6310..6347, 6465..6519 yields -0.09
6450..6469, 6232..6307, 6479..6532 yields -0.02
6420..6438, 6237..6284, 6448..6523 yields -0.08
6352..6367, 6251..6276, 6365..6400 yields 0.06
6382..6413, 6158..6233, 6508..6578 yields -0.03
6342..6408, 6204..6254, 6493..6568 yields 0.01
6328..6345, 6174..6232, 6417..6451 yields 0.03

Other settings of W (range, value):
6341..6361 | 18.9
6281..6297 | 20.4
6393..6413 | 20.3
